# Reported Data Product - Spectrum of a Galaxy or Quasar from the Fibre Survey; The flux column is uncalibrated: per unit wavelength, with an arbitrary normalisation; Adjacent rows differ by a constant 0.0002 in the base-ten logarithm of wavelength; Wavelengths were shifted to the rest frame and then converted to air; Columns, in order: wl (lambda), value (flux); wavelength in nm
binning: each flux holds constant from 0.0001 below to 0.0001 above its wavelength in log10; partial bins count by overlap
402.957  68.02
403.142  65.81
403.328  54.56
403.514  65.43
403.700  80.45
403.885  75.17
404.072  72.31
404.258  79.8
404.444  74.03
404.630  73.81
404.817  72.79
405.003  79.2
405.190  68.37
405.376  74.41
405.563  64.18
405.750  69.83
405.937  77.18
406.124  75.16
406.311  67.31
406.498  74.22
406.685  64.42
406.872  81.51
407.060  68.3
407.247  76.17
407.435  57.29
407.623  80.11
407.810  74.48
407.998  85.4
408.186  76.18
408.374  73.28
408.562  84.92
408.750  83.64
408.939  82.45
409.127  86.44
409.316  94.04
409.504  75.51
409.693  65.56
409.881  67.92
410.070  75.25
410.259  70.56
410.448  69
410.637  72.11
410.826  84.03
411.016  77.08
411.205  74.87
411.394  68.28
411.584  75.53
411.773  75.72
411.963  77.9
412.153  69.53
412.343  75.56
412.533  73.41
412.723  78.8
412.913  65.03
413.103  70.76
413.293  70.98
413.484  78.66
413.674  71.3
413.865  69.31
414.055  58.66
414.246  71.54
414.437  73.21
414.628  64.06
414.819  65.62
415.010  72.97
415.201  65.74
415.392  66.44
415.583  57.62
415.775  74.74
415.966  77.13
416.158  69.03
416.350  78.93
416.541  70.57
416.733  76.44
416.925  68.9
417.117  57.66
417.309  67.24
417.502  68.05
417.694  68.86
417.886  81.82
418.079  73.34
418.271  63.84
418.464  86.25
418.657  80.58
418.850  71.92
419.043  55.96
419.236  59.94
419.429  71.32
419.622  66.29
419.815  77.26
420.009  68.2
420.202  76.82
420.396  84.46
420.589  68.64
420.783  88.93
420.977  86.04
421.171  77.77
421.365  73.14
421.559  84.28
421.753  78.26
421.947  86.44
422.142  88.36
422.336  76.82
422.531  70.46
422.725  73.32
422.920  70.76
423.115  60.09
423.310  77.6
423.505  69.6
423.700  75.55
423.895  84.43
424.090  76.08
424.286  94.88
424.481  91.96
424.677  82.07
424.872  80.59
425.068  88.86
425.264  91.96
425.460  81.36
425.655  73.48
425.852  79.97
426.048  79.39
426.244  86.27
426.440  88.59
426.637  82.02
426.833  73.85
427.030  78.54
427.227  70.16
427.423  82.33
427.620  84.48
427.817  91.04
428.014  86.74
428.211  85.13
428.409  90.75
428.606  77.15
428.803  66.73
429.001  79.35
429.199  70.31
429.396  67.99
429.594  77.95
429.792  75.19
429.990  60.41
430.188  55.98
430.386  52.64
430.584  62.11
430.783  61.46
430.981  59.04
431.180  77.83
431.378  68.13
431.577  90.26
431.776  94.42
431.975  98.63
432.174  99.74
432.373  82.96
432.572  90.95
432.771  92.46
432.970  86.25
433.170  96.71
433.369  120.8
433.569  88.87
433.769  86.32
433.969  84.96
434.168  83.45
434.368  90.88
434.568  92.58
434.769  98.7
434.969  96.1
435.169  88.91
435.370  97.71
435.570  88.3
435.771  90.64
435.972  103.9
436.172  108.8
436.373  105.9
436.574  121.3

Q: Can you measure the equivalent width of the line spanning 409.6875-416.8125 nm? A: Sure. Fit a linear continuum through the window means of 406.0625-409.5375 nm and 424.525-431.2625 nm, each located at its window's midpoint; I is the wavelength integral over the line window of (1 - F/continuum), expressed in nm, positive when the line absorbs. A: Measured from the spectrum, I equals 0.48 nm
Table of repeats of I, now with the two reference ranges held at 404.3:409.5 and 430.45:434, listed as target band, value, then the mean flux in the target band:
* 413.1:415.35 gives 0.26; 69.3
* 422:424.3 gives 0.16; 76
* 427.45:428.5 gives -0.04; 87.2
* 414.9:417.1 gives 0.25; 70.3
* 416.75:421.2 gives 0.42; 72.6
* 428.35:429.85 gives 0.16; 75.3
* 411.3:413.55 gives 0.13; 73.3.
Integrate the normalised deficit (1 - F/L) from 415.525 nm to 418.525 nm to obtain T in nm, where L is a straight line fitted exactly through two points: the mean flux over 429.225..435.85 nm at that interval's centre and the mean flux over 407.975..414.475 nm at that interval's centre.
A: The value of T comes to 0.23 nm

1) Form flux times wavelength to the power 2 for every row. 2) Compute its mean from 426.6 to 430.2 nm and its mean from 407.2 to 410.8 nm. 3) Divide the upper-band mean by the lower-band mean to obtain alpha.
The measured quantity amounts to 1.10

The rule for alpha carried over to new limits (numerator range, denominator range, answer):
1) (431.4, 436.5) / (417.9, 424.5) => 1.31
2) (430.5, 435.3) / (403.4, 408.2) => 1.36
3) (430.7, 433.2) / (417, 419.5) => 1.29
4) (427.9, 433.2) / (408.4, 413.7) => 1.13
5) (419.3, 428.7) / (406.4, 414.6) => 1.15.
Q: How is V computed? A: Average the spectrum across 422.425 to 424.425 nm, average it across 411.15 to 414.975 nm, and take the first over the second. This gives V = 1.06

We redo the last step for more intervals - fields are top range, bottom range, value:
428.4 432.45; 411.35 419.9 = 1.05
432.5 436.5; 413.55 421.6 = 1.32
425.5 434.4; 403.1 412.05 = 1.09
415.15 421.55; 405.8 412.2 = 0.96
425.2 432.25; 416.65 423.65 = 1.05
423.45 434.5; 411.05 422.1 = 1.12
